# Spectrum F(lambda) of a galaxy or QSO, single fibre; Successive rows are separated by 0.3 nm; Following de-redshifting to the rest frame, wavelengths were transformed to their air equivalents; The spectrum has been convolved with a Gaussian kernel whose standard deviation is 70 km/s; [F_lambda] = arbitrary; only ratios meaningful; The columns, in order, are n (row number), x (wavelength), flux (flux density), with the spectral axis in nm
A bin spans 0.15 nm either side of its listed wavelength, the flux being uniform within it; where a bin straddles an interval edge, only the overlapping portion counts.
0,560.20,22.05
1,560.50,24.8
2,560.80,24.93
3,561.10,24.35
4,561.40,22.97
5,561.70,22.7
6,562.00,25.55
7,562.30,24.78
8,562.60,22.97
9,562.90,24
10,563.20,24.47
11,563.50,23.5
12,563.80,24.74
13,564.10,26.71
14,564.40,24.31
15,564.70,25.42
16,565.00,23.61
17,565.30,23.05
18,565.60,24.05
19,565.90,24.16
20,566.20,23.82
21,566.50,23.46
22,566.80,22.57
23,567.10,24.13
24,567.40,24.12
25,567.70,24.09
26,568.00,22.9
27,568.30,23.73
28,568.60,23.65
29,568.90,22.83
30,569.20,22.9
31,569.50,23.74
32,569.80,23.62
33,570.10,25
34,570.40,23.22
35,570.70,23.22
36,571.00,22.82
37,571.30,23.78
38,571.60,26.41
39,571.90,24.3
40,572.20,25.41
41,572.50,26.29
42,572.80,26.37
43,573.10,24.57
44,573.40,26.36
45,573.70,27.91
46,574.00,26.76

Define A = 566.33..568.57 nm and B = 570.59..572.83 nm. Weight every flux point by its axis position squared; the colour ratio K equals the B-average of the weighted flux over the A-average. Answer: 1.07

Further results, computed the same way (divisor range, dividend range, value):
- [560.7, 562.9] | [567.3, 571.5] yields 1.01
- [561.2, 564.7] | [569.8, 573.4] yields 1.05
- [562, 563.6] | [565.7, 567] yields 0.99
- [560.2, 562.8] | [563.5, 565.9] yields 1.03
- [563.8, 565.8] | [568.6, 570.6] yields 0.98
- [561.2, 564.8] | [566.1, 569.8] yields 0.98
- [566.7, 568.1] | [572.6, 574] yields 1.14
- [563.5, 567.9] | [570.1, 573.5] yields 1.05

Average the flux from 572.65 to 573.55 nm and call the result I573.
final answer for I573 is 25.8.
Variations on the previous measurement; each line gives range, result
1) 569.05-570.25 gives 23.8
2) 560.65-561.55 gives 24.1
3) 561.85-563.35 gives 24.4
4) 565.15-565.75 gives 23.6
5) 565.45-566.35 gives 24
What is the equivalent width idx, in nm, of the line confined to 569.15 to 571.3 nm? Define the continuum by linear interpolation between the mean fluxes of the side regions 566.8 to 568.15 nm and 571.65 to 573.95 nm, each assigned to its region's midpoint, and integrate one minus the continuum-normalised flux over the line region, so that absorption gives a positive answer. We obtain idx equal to 0.112 nm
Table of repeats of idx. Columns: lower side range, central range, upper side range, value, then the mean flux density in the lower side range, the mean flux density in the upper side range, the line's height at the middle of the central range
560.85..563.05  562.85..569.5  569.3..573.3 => 0.08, 23.9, 24.5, 24.2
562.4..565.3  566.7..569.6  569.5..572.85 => 0.11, 24.4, 24.5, 24.4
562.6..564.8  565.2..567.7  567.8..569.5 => 0.02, 24.6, 23.3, 23.9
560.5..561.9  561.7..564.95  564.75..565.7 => -0.10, 23.9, 23.7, 23.8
